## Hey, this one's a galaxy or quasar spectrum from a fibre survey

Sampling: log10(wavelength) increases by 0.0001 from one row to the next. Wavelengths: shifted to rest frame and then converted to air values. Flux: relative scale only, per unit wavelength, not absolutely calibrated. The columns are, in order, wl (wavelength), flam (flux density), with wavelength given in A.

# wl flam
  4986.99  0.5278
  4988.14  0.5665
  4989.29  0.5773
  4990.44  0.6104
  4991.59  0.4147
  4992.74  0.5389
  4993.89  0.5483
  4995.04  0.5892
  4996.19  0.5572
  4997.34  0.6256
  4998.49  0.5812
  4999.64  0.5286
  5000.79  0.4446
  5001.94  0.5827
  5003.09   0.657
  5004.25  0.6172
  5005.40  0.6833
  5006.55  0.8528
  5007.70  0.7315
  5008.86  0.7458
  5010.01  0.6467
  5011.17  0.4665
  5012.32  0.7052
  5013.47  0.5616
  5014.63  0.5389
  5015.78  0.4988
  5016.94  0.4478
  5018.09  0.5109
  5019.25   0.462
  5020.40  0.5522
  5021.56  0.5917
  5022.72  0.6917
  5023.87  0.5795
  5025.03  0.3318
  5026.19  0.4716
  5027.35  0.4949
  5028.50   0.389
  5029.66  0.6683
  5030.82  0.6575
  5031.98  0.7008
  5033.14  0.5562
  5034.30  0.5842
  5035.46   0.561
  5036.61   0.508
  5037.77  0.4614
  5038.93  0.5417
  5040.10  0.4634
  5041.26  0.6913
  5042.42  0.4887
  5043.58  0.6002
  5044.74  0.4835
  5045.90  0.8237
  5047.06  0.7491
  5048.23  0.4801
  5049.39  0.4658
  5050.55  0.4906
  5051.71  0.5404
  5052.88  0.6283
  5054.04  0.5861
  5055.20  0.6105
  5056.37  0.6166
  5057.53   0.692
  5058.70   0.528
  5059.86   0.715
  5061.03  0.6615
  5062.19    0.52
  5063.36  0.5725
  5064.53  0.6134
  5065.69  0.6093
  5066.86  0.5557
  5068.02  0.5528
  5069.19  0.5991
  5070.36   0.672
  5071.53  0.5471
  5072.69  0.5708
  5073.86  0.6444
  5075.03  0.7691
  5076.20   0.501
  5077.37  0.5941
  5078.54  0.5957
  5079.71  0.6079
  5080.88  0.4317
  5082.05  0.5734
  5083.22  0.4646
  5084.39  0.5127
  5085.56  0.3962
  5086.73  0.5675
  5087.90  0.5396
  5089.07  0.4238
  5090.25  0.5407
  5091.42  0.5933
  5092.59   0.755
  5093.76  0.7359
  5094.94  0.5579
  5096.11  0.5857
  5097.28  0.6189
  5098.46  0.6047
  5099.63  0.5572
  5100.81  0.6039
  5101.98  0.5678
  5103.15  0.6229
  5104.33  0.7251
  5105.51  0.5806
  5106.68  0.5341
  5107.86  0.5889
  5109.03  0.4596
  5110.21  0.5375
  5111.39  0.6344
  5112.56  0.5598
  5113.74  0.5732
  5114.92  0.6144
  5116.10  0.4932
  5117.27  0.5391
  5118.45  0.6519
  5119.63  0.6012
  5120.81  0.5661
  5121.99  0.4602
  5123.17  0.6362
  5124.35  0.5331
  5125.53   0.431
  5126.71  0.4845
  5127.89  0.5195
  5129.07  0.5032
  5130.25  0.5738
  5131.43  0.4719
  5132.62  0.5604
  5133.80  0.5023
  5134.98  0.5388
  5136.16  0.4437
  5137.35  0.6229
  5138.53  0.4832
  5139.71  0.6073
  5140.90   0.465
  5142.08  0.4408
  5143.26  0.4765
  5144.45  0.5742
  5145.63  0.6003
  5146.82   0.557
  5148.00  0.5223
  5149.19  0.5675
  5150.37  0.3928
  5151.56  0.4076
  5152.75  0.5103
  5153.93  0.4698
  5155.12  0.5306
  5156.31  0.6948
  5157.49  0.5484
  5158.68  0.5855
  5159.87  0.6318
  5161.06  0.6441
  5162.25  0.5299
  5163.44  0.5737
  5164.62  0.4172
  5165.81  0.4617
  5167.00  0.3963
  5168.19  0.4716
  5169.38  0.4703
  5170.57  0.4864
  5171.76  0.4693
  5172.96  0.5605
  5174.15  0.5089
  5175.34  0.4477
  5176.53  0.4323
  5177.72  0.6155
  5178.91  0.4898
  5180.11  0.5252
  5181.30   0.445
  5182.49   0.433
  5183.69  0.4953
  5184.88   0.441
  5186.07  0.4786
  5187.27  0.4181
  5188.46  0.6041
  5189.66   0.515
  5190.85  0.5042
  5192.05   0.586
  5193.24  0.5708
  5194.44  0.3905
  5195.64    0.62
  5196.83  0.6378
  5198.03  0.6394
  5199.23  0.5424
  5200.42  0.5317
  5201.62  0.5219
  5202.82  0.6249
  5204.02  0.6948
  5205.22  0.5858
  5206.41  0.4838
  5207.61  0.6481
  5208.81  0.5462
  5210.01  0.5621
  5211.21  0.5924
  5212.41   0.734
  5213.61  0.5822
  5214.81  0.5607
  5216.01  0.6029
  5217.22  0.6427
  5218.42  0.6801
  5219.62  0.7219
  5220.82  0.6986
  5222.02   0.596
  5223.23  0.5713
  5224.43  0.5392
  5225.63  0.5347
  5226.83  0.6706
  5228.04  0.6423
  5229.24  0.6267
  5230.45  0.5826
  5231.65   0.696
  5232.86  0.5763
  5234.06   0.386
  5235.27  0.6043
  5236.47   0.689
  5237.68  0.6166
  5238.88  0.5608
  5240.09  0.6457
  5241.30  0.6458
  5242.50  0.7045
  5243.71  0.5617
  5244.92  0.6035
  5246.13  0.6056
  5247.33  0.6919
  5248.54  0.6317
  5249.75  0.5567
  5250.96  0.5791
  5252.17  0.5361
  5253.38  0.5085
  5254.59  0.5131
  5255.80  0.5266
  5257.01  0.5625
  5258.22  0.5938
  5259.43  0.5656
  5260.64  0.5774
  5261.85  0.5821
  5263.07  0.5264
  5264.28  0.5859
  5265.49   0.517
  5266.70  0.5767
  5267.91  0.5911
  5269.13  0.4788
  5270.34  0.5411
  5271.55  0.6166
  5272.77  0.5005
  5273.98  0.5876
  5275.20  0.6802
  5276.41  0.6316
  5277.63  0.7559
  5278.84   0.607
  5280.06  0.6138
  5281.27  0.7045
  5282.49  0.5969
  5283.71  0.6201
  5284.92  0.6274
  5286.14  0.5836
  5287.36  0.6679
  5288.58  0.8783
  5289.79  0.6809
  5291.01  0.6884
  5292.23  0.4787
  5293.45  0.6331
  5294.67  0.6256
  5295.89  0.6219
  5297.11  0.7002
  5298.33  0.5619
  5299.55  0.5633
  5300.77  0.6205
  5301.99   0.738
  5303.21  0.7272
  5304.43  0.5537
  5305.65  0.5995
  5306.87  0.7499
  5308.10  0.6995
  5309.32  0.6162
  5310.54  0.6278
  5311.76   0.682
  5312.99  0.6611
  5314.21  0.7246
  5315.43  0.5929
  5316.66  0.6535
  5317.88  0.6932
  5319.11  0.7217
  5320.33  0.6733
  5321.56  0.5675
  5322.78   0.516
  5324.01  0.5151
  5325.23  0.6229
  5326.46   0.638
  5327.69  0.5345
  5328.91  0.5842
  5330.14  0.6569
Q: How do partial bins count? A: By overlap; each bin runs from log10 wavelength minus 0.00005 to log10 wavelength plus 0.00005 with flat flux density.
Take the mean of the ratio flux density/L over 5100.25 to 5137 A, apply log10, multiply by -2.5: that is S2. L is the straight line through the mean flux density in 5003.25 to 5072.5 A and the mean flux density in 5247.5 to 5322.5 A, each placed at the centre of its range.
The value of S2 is 0.079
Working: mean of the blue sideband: 0.583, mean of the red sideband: 0.618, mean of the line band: 0.552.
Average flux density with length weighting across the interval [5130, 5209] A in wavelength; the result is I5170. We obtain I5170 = 0.526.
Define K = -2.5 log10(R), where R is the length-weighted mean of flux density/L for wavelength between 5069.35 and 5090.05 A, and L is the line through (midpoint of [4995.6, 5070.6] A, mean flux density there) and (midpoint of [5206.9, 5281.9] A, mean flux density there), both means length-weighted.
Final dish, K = 0.06 mag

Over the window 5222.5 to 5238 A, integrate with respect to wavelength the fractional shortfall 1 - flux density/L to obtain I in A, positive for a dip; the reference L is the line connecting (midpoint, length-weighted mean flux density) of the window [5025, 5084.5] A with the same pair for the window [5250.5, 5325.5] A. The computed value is 0.27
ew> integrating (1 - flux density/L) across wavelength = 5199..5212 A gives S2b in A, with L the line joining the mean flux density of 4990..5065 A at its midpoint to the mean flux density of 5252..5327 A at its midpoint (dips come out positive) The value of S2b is 0.5 A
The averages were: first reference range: 0.577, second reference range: 0.617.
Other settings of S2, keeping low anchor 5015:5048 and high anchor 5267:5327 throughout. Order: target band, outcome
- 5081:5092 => 0.12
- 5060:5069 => -0.05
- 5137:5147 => 0.10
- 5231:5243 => 0.01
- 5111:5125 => 0.02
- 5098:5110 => -0.01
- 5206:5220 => -0.01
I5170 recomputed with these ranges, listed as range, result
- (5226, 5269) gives 0.588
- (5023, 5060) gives 0.567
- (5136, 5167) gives 0.528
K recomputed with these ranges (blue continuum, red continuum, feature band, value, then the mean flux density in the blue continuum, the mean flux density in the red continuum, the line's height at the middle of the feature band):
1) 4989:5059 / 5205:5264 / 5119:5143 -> 0.13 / 0.574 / 0.597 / 0.586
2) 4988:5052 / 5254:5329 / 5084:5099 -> 0.02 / 0.57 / 0.618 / 0.583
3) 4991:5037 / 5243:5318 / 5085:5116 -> 0.01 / 0.572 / 0.616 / 0.586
